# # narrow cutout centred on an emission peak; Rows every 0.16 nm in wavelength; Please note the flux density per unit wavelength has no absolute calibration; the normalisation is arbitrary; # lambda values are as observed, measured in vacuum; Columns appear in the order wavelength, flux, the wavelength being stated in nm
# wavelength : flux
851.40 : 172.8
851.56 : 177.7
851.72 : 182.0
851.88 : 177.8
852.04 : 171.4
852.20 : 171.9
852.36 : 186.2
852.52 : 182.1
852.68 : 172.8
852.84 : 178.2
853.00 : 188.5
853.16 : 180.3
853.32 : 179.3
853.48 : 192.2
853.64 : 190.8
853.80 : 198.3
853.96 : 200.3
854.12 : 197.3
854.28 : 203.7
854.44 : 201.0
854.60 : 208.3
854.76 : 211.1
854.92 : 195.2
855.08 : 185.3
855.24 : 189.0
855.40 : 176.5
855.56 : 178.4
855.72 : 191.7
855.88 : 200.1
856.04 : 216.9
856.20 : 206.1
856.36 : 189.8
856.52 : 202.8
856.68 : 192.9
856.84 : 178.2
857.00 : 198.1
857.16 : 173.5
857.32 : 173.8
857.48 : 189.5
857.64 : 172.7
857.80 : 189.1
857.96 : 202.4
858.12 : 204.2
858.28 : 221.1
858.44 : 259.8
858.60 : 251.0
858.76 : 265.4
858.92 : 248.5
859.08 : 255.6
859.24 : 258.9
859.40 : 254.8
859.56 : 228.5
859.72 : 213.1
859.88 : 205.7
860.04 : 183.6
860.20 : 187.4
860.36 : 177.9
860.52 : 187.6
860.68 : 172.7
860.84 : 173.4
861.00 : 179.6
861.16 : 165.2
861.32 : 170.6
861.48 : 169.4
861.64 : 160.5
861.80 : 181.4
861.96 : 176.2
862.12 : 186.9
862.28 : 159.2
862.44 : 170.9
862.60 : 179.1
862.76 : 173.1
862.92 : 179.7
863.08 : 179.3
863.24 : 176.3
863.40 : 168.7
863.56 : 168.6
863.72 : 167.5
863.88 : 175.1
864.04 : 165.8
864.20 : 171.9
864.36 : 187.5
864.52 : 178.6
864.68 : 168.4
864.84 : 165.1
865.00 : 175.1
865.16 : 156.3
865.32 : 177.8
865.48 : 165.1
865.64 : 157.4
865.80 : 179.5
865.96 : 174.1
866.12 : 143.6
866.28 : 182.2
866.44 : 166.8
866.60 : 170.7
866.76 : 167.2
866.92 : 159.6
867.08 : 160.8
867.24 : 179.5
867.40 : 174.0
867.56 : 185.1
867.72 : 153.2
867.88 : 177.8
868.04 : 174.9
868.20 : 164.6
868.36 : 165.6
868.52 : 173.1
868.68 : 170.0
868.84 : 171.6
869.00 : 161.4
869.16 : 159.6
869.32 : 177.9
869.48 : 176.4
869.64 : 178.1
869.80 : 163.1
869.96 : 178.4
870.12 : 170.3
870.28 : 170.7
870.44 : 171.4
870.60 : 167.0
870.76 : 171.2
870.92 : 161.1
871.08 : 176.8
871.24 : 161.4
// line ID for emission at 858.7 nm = [N II] 6583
